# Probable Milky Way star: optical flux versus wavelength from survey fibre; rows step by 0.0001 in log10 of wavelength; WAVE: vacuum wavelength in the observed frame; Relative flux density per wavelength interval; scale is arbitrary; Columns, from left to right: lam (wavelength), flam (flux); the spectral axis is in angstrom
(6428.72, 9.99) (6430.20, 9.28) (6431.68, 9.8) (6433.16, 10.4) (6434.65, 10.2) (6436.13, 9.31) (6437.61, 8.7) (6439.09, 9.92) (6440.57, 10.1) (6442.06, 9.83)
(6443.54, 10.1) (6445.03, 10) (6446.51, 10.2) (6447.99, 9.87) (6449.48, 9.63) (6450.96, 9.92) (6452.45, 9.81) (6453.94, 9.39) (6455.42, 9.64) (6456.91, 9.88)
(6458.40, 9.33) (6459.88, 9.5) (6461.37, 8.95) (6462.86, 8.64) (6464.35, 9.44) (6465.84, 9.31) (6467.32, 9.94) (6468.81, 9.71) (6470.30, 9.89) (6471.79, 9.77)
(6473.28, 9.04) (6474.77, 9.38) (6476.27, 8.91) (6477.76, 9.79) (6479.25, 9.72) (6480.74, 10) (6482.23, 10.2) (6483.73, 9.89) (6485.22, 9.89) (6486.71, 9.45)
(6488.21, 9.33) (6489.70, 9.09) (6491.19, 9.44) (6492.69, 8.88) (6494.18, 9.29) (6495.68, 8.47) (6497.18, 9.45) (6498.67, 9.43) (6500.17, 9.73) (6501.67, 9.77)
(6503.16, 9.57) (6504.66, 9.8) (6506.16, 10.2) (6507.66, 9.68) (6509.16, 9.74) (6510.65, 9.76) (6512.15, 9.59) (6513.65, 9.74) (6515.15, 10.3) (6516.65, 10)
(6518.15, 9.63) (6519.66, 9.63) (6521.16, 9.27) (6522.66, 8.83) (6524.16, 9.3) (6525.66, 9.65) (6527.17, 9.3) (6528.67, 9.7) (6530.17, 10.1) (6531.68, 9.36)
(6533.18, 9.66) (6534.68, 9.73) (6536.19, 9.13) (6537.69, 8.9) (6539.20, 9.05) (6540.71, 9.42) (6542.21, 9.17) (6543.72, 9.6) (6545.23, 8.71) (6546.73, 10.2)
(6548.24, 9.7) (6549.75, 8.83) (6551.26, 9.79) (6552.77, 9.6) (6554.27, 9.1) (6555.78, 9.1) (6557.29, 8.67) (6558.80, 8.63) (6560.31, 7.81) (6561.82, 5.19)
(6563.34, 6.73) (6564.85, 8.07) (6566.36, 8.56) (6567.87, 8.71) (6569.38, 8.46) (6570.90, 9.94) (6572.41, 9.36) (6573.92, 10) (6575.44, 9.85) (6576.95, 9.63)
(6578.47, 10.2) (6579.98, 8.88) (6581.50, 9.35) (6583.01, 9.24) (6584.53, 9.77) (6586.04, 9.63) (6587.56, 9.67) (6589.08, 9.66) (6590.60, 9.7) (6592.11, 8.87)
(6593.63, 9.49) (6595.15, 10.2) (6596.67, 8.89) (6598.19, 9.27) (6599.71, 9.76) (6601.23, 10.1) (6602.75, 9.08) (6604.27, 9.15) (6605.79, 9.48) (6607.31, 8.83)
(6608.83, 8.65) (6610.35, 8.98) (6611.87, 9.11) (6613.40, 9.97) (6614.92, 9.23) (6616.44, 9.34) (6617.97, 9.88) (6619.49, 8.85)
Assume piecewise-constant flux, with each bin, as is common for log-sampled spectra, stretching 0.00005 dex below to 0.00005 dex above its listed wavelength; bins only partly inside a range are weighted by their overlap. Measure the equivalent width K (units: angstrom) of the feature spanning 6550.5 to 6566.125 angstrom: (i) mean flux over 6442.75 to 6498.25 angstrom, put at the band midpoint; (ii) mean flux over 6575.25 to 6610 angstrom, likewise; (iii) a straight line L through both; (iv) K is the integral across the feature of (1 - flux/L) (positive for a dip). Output 2.0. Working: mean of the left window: 9.54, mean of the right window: 9.44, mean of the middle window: 8.28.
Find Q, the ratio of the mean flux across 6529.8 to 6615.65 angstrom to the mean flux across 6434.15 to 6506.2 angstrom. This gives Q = 0.96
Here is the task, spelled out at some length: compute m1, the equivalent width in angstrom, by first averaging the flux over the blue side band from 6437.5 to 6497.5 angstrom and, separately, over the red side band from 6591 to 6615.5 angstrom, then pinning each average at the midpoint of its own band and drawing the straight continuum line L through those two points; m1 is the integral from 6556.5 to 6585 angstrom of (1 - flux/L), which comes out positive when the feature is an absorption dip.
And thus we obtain 1.81 angstrom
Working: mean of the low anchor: 9.56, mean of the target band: 8.78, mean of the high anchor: 9.32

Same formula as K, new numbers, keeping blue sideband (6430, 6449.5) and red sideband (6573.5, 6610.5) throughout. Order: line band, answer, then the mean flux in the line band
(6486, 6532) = 0.6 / 9.53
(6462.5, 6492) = 0.6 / 9.55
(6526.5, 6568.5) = 2.7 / 8.95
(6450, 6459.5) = 0.1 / 9.66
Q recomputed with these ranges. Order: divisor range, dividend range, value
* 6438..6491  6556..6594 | 0.93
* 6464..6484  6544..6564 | 0.90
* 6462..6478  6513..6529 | 1.02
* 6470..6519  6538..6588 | 0.94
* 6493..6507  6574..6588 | 1.01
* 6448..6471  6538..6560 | 0.97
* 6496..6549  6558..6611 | 0.95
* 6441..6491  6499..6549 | 0.99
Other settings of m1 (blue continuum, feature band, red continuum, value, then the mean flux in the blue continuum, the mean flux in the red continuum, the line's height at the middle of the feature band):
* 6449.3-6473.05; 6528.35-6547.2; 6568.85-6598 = 0.2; 9.54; 9.52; 9.52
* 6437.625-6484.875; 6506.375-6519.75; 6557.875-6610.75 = -0.6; 9.65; 9.08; 9.41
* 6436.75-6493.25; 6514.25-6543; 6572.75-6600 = 0.3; 9.59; 9.55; 9.57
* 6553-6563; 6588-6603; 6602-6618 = -1.0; 8.11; 9.22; 8.91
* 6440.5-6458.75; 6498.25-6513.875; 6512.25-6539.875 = -0.2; 9.82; 9.52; 9.6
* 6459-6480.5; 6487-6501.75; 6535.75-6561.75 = 0.1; 9.44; 9.04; 9.32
